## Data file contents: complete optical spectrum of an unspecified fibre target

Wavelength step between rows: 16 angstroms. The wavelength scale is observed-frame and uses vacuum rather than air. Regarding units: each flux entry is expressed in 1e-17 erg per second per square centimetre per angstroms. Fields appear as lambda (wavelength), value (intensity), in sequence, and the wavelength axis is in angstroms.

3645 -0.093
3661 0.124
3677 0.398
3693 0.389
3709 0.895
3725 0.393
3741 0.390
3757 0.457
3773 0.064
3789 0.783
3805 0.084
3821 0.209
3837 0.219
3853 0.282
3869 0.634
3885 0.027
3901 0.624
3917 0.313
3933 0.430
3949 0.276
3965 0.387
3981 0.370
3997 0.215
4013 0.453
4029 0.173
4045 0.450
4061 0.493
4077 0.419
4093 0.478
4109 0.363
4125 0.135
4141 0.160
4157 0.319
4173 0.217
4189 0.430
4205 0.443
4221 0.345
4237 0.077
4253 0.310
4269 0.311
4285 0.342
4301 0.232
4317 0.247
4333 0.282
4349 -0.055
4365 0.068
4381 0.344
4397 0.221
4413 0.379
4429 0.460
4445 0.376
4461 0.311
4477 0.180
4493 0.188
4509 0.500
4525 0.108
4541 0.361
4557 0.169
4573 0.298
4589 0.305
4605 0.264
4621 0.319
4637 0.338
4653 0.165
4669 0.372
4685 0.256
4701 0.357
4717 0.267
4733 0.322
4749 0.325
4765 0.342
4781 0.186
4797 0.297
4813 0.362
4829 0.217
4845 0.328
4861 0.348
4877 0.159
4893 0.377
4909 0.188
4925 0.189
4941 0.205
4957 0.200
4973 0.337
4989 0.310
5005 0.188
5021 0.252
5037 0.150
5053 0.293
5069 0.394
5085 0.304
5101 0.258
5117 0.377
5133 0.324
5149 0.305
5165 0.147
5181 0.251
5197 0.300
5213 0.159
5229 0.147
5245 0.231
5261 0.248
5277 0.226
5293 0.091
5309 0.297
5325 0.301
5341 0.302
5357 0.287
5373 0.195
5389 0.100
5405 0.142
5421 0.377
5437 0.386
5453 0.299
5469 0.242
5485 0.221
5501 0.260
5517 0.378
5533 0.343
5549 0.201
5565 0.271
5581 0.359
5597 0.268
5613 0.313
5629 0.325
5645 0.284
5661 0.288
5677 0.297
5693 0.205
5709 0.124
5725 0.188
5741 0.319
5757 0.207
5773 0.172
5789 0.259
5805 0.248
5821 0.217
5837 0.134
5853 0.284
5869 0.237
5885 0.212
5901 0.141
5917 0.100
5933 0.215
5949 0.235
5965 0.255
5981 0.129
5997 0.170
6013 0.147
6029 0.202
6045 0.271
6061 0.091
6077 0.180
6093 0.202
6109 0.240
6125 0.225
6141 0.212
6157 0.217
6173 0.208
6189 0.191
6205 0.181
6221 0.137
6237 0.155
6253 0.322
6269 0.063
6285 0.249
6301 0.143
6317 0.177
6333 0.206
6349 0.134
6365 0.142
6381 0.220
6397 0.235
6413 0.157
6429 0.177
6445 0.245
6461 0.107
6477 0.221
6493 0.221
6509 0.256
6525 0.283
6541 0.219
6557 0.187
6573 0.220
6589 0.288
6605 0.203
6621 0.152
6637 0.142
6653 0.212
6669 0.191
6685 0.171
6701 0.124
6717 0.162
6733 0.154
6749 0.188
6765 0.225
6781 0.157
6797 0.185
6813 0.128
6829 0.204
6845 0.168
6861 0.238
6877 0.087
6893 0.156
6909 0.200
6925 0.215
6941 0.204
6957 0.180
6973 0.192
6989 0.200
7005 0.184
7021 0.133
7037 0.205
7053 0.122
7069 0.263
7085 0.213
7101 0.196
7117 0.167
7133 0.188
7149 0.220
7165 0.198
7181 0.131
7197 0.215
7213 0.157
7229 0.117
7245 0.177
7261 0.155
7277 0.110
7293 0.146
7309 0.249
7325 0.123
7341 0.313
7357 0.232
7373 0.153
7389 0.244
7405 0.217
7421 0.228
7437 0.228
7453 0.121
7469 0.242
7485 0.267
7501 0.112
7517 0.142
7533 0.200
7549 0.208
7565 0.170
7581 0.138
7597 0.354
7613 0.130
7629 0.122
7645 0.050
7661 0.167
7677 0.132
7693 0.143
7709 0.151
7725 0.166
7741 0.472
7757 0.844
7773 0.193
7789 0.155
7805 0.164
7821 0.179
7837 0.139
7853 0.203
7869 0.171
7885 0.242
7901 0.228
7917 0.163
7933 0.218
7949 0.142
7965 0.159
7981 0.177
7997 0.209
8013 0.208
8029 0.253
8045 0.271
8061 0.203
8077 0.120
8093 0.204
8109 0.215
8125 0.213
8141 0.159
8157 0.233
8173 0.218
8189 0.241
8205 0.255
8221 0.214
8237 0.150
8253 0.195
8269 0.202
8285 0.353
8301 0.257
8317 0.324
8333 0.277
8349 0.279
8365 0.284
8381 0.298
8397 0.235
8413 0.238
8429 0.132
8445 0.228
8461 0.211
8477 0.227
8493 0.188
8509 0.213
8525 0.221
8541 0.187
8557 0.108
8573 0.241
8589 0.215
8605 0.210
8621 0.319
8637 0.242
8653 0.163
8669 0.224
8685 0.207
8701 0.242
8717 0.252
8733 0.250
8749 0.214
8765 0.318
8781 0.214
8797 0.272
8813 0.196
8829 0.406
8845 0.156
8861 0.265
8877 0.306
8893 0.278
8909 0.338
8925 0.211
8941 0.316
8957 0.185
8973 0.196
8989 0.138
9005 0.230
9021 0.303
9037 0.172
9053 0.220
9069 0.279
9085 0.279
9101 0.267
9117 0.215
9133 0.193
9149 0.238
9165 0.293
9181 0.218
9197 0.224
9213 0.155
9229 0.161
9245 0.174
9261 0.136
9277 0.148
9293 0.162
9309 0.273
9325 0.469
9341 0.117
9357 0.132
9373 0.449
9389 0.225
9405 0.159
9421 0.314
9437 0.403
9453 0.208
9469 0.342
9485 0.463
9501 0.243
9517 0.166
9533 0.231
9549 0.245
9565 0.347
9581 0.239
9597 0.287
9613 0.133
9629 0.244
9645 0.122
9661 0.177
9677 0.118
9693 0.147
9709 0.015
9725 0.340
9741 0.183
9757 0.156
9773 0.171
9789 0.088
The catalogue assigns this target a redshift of 1.079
